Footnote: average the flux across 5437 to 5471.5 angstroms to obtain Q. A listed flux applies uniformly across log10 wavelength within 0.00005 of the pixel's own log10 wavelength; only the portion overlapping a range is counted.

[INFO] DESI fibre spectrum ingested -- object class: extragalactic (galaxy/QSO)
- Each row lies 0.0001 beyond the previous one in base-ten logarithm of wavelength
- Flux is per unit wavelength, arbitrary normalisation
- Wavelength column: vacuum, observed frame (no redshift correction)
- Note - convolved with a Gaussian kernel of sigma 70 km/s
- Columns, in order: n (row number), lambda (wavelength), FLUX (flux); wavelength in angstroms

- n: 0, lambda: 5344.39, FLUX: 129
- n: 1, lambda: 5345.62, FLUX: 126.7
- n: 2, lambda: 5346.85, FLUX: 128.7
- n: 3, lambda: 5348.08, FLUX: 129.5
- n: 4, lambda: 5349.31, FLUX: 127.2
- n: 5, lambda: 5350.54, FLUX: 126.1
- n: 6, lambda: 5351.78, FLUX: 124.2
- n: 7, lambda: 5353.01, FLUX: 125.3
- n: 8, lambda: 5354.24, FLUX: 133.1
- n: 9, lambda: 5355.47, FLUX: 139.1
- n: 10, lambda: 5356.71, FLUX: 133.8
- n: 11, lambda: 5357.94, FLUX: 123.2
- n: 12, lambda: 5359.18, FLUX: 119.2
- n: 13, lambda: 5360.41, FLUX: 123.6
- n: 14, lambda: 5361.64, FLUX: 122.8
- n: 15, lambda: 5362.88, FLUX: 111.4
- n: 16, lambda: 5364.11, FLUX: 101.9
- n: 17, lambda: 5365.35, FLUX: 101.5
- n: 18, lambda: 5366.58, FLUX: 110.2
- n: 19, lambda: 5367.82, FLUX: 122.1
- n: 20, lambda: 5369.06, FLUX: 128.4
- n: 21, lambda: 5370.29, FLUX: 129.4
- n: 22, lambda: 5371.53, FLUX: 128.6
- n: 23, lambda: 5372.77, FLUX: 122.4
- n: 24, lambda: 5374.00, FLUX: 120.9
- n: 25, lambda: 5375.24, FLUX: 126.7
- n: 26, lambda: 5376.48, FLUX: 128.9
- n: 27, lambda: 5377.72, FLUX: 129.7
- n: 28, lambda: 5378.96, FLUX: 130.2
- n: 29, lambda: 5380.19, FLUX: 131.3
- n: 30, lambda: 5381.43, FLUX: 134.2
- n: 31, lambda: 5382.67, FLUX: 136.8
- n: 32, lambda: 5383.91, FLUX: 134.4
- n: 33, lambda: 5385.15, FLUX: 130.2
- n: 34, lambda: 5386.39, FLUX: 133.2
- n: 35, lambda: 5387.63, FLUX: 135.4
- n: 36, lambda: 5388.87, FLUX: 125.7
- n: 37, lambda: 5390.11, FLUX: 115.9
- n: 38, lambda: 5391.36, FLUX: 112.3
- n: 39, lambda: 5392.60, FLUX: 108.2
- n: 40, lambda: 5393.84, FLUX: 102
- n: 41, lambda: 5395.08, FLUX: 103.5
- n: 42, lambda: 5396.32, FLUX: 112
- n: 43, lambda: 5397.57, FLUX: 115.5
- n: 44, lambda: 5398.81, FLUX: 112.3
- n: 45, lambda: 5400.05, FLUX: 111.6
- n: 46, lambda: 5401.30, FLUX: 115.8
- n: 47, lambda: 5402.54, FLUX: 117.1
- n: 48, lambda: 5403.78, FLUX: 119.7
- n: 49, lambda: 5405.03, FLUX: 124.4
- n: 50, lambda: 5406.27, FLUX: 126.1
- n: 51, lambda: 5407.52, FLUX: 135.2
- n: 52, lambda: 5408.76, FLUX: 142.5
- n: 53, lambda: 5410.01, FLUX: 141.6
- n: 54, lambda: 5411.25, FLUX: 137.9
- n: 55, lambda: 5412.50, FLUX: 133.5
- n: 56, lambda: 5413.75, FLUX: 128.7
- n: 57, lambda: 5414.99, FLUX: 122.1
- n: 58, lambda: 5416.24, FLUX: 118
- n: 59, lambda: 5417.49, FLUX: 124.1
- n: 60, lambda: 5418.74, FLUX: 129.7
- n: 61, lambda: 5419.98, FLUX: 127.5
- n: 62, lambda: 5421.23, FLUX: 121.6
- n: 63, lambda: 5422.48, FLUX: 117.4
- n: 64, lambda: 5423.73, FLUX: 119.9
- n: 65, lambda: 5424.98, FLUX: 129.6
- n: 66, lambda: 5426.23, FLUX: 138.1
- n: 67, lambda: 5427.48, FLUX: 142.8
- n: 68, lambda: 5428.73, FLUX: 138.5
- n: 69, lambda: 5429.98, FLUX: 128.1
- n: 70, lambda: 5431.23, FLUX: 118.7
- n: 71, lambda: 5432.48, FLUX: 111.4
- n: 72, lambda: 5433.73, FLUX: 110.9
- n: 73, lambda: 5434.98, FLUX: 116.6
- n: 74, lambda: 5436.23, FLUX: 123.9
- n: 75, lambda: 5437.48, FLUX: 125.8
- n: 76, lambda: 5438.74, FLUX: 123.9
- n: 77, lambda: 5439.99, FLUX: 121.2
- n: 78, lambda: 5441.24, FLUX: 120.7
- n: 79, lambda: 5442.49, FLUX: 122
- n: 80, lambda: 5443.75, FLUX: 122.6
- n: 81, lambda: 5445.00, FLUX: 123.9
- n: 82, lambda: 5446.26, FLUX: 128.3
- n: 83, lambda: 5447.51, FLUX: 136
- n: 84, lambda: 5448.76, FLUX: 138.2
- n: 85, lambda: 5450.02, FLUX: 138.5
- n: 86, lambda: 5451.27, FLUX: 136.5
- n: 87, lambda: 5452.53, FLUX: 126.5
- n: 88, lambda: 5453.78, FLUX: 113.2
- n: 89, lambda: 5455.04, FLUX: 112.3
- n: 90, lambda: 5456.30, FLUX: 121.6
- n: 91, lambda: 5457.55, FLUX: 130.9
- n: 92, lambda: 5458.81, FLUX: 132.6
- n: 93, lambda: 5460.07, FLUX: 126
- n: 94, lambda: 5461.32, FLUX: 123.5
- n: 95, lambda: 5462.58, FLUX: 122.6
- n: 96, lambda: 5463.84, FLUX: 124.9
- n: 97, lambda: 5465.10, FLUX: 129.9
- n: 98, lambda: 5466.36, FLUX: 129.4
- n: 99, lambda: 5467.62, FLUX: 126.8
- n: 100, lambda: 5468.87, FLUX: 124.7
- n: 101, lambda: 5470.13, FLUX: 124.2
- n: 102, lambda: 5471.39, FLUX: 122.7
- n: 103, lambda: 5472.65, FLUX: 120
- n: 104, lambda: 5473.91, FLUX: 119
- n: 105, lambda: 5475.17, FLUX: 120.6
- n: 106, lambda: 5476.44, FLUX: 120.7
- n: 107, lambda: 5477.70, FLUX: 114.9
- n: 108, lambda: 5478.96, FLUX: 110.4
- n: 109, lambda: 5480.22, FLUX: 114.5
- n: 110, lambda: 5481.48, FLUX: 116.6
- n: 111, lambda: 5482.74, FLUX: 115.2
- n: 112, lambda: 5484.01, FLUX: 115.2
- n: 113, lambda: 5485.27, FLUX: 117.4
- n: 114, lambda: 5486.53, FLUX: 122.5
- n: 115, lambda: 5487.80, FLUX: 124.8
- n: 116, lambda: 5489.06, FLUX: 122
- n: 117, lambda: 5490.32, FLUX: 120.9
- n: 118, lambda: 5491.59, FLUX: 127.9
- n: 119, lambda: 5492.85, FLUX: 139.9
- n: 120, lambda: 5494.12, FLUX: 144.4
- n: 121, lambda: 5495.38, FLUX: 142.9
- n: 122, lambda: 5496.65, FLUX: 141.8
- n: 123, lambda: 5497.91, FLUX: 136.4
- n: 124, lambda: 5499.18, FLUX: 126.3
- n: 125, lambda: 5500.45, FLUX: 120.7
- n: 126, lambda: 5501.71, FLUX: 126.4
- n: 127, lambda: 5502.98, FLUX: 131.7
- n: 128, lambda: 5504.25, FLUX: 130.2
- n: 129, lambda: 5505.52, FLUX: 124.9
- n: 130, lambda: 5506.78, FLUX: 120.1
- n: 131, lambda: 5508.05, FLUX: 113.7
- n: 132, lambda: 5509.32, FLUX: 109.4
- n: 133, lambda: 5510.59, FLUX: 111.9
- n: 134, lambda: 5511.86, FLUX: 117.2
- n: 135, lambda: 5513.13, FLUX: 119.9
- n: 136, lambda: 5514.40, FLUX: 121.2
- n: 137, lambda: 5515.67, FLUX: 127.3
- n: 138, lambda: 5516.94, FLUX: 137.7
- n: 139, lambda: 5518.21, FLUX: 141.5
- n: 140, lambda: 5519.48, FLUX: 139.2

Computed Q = 126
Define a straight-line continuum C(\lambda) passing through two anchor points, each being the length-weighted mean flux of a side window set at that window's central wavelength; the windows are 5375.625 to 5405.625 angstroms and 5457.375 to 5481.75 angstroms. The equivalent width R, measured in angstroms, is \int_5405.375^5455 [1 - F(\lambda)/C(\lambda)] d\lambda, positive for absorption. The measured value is -2.0 angstroms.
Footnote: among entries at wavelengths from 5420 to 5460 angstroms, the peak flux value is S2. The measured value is 142.8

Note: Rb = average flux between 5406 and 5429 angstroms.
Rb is 130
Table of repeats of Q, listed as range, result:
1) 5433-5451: 125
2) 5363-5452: 124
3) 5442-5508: 125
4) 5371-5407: 122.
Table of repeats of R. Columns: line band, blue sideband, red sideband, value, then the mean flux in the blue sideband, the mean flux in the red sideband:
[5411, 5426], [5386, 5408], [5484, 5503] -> -0.7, 118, 129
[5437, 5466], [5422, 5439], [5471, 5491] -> -1.0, 125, 119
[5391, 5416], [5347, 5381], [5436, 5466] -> 0.8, 124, 126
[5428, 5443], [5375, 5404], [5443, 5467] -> 0.4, 122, 127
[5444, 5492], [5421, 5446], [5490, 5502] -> 2.0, 124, 133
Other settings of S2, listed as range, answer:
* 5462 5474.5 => 129.9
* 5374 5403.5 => 136.8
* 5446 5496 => 144.4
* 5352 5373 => 139.1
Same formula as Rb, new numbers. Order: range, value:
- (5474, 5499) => 125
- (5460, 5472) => 126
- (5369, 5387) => 130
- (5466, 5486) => 119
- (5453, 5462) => 123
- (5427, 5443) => 123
